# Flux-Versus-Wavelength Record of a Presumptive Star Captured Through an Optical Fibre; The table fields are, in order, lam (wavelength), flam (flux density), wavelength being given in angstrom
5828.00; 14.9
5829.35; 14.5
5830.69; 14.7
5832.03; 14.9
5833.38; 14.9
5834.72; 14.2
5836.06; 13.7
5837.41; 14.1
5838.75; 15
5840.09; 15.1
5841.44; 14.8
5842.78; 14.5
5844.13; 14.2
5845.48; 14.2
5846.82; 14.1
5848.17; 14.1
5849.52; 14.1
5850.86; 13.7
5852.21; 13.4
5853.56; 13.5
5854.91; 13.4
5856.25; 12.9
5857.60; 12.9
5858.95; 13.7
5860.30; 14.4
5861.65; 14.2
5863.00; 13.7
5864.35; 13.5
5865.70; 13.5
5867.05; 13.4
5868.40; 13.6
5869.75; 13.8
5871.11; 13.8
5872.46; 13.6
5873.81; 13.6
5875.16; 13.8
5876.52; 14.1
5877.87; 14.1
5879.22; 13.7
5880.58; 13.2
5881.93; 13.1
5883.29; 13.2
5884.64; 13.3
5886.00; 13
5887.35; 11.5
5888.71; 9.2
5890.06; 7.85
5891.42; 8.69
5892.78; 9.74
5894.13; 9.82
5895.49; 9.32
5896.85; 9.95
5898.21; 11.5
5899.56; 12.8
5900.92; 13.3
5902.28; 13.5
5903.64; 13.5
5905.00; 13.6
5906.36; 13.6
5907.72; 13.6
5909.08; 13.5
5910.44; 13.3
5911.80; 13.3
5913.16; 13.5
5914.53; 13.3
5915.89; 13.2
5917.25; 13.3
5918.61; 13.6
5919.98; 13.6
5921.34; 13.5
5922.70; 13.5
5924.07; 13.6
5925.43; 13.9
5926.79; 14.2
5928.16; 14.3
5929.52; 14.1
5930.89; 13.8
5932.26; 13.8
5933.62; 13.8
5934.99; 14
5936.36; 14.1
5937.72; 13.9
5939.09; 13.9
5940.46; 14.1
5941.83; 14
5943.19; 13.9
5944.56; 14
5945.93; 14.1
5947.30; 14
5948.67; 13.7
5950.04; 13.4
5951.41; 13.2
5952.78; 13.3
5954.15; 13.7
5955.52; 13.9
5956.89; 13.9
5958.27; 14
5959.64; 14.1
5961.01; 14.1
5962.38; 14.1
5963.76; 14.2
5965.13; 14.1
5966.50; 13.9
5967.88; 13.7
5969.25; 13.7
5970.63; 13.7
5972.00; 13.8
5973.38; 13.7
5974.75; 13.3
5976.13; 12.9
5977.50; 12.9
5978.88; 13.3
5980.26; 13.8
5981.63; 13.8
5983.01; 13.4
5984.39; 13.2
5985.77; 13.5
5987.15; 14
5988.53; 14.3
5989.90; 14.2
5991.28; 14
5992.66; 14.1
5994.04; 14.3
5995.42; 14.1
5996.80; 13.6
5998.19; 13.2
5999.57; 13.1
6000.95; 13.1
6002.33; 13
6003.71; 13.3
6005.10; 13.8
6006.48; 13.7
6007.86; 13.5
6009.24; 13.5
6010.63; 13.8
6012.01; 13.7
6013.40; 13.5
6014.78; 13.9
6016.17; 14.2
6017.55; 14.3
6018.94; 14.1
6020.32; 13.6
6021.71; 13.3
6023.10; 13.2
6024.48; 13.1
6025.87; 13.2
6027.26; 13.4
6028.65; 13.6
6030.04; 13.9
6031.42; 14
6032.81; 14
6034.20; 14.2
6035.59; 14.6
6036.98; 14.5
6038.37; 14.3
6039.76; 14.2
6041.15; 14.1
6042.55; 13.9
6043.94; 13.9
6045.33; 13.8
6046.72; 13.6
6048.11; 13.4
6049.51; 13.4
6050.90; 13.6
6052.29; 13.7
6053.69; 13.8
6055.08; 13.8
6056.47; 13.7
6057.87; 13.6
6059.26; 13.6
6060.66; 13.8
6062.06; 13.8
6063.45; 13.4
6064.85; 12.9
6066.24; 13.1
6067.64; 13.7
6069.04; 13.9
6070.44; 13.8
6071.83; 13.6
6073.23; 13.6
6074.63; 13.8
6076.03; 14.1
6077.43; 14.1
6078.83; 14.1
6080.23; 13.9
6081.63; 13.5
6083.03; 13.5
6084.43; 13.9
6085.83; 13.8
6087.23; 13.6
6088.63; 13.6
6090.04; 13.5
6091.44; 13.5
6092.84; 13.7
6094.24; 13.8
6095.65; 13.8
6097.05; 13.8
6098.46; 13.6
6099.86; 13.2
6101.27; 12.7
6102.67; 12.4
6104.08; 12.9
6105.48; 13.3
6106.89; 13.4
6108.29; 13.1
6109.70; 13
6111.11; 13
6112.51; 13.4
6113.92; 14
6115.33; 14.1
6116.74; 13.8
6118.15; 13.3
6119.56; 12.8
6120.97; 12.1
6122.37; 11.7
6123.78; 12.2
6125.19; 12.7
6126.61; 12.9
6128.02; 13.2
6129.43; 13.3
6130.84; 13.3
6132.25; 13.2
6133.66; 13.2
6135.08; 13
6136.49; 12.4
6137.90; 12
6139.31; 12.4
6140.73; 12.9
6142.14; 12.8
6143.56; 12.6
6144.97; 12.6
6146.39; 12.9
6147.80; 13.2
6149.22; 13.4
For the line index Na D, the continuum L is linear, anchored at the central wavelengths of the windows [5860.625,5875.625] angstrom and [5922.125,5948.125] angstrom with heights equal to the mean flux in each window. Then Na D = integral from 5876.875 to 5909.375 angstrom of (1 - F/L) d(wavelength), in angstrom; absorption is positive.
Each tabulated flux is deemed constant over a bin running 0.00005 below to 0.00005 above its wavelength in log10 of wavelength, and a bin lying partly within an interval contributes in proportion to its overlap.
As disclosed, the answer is 4.2 angstrom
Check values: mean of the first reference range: 13.7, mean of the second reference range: 13.9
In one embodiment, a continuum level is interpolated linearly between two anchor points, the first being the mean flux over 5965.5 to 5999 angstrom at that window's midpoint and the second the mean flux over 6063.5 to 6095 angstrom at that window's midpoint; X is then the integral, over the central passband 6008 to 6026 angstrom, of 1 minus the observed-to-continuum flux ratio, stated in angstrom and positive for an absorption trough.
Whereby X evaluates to 0.03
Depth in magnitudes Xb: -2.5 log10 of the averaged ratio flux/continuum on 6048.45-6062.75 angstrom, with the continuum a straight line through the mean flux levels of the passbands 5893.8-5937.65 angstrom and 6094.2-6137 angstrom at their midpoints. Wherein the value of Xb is -0.04 mag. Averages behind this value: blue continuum 13.2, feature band 13.7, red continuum 13.1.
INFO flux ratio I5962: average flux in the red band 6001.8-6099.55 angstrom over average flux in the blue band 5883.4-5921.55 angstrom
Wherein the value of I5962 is 1.12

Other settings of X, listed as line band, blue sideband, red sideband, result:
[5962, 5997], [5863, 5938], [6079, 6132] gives -1.8 angstrom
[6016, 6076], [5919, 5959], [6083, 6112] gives -0.9 angstrom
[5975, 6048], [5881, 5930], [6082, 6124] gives -4.3 angstrom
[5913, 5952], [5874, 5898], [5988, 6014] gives -4.1 angstrom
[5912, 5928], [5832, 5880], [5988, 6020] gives 0.3 angstrom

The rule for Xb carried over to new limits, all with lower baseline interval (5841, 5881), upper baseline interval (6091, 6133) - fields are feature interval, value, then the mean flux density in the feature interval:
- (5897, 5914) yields 0.04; 13.1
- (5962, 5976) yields -0.02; 13.8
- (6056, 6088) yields -0.03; 13.7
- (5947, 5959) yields -0.01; 13.7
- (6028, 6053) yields -0.05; 13.9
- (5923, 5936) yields -0.02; 13.9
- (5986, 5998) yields -0.04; 14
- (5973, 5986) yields 0.01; 13.4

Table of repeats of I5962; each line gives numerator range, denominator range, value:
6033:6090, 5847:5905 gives 1.08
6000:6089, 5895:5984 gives 1.01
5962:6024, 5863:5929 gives 1.07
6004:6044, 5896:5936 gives 1.03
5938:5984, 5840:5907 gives 1.06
